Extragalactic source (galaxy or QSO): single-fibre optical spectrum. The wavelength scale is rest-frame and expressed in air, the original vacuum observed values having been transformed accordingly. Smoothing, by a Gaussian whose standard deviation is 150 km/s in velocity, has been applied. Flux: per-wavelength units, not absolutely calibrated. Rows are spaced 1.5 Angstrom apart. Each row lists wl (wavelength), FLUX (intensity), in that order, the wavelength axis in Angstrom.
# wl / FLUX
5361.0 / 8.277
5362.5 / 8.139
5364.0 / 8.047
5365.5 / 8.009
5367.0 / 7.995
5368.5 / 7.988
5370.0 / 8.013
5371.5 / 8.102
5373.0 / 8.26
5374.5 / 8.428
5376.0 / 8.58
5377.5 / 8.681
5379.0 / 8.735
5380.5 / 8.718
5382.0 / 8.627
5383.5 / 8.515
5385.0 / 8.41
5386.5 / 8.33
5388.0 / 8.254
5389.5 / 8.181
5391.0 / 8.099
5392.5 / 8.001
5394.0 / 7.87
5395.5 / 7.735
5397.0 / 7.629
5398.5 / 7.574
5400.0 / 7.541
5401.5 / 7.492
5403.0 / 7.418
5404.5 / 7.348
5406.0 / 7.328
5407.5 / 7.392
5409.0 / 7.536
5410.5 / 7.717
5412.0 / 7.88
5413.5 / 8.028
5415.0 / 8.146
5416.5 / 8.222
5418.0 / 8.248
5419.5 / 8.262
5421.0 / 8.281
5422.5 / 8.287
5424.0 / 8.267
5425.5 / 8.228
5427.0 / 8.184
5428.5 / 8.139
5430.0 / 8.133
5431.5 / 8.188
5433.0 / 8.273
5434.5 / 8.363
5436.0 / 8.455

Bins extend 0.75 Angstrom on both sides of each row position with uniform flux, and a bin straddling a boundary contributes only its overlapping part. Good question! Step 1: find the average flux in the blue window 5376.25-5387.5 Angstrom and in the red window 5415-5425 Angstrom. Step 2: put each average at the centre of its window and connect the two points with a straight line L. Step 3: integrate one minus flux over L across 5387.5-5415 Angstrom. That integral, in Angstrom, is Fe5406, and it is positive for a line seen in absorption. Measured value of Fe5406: 2.21 Angstrom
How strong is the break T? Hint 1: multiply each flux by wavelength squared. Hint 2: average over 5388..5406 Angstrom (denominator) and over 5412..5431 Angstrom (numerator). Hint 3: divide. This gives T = 1.1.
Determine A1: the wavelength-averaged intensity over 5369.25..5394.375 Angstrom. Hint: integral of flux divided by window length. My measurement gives 8.35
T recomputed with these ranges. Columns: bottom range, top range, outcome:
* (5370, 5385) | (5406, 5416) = 0.93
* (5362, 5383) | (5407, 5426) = 0.98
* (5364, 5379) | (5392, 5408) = 0.93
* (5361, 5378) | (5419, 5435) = 1.03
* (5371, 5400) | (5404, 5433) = 0.98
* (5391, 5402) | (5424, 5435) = 1.08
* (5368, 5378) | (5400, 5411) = 0.91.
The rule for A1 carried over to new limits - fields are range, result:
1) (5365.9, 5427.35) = 8.06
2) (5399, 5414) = 7.56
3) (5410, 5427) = 8.15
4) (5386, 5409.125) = 7.73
